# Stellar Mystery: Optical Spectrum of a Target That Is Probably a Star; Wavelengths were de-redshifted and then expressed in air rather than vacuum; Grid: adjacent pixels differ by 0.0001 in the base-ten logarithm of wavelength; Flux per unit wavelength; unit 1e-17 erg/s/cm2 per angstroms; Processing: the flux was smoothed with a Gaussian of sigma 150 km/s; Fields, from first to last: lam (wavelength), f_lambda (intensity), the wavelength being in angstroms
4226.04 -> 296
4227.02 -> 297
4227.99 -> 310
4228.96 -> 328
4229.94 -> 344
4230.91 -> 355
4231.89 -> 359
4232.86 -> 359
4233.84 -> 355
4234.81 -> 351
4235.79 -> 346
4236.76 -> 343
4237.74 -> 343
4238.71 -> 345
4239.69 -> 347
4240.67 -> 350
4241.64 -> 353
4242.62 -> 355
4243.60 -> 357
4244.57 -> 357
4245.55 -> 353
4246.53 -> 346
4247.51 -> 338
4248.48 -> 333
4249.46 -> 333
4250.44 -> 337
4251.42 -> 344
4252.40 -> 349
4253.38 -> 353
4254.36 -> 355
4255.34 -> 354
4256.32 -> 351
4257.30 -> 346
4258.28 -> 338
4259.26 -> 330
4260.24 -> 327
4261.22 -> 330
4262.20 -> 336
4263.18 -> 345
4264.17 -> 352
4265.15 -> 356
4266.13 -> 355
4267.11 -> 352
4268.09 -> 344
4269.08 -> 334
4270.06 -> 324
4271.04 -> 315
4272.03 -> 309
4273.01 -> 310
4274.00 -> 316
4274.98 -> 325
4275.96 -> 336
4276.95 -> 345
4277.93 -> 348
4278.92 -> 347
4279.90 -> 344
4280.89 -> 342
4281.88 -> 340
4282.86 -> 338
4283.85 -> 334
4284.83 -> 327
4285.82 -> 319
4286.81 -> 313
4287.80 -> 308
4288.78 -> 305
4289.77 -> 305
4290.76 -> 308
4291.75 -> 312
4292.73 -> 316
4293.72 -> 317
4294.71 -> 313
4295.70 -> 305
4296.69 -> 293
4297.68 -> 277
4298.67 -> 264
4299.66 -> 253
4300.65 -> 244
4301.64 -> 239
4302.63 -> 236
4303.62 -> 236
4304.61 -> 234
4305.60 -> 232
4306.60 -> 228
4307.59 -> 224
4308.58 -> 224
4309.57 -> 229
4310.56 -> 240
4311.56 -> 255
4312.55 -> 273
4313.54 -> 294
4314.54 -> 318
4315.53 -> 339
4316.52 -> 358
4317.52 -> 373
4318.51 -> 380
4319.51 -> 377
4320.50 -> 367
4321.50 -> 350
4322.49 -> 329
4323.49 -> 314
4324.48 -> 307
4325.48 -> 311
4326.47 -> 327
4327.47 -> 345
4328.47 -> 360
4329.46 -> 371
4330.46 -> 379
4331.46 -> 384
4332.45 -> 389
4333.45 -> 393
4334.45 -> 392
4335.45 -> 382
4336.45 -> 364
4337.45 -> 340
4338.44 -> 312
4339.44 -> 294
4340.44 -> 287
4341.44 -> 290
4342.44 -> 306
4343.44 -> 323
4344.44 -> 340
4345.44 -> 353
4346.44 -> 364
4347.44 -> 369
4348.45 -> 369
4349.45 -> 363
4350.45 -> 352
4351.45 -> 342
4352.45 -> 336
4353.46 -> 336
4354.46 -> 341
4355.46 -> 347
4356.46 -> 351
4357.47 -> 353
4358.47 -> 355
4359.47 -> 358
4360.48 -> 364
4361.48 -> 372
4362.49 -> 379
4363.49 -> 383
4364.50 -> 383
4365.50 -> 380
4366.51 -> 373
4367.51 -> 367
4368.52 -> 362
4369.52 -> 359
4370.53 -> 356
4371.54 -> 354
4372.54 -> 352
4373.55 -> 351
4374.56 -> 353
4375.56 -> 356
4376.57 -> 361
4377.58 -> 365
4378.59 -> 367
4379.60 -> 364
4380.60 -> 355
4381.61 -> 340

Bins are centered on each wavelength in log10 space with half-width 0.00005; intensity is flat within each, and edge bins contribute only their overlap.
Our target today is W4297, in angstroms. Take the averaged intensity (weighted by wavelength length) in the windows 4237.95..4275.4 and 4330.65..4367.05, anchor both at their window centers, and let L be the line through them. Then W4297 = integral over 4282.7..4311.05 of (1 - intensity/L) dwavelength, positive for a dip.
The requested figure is 5.6 angstroms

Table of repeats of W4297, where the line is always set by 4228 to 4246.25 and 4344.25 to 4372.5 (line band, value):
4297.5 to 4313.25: 5.0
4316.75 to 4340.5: 0.3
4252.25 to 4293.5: 2.2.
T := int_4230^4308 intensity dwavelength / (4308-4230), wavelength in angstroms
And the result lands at 323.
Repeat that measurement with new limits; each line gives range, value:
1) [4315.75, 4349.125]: 348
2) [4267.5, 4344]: 315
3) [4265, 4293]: 328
